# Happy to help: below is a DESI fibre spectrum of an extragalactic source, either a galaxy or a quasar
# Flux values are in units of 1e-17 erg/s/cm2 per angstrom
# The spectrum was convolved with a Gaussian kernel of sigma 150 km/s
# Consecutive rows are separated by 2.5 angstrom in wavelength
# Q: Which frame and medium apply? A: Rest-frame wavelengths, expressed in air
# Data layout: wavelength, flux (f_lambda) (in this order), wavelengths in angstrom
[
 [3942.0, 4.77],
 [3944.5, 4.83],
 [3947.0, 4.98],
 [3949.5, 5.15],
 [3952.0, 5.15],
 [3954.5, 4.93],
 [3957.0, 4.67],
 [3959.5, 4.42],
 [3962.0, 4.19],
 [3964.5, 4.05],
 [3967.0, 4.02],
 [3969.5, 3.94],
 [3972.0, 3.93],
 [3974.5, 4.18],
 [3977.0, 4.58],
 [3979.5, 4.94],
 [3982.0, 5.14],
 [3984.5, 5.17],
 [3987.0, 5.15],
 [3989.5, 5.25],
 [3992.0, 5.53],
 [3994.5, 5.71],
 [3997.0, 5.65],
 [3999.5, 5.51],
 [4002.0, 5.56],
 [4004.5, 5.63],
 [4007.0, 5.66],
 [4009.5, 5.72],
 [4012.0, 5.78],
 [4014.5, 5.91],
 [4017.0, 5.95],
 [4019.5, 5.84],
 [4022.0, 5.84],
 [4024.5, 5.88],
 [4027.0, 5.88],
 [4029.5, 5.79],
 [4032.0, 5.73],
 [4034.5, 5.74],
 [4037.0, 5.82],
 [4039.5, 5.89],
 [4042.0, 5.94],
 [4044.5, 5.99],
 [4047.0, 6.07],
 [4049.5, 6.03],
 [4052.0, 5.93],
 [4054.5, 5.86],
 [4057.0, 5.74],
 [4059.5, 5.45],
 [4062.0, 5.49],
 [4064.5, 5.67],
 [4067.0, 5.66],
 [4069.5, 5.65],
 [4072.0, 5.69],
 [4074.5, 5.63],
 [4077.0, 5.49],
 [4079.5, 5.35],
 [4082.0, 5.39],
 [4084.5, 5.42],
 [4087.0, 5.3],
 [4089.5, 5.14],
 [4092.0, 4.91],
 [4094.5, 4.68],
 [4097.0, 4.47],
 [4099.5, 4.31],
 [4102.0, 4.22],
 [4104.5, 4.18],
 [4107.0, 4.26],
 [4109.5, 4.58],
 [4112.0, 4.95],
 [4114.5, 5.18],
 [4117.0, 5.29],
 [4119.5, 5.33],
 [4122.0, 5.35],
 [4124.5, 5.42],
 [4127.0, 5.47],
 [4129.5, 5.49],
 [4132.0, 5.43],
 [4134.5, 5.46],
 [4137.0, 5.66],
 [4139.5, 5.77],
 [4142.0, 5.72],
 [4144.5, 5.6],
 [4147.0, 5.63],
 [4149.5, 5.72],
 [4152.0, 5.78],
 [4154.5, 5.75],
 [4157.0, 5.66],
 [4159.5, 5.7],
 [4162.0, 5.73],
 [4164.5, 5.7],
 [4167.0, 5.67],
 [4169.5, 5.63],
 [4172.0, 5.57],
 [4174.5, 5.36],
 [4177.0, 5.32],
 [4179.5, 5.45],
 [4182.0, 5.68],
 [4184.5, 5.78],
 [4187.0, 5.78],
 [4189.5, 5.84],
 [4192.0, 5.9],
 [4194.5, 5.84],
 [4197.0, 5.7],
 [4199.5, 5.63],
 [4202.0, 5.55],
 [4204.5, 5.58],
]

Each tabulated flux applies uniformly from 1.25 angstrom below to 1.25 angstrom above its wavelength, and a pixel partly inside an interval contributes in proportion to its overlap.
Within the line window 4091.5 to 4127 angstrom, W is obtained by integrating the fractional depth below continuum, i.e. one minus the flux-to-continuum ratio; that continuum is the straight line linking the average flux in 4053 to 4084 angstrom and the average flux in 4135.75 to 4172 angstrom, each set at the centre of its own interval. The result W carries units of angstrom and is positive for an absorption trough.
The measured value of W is 5.2 angstrom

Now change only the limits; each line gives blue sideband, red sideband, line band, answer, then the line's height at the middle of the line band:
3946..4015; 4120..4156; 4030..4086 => -4.45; 5.29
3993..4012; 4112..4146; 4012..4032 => -0.86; 5.61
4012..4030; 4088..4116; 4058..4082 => -2.04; 5.12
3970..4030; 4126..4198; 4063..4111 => 4.14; 5.53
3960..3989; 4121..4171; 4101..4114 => 2.14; 5.37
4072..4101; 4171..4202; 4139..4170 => -1.23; 5.48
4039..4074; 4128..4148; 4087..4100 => 2.09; 5.7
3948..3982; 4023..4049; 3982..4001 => -1.48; 5.01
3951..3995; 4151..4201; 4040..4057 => -2.98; 5.06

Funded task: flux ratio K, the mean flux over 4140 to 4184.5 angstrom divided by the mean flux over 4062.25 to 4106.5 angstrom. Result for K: 1.10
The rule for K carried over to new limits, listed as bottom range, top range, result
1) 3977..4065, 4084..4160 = 0.92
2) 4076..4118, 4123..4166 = 1.15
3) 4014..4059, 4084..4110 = 0.79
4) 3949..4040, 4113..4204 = 1.07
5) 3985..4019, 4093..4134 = 0.88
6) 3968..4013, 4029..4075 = 1.12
